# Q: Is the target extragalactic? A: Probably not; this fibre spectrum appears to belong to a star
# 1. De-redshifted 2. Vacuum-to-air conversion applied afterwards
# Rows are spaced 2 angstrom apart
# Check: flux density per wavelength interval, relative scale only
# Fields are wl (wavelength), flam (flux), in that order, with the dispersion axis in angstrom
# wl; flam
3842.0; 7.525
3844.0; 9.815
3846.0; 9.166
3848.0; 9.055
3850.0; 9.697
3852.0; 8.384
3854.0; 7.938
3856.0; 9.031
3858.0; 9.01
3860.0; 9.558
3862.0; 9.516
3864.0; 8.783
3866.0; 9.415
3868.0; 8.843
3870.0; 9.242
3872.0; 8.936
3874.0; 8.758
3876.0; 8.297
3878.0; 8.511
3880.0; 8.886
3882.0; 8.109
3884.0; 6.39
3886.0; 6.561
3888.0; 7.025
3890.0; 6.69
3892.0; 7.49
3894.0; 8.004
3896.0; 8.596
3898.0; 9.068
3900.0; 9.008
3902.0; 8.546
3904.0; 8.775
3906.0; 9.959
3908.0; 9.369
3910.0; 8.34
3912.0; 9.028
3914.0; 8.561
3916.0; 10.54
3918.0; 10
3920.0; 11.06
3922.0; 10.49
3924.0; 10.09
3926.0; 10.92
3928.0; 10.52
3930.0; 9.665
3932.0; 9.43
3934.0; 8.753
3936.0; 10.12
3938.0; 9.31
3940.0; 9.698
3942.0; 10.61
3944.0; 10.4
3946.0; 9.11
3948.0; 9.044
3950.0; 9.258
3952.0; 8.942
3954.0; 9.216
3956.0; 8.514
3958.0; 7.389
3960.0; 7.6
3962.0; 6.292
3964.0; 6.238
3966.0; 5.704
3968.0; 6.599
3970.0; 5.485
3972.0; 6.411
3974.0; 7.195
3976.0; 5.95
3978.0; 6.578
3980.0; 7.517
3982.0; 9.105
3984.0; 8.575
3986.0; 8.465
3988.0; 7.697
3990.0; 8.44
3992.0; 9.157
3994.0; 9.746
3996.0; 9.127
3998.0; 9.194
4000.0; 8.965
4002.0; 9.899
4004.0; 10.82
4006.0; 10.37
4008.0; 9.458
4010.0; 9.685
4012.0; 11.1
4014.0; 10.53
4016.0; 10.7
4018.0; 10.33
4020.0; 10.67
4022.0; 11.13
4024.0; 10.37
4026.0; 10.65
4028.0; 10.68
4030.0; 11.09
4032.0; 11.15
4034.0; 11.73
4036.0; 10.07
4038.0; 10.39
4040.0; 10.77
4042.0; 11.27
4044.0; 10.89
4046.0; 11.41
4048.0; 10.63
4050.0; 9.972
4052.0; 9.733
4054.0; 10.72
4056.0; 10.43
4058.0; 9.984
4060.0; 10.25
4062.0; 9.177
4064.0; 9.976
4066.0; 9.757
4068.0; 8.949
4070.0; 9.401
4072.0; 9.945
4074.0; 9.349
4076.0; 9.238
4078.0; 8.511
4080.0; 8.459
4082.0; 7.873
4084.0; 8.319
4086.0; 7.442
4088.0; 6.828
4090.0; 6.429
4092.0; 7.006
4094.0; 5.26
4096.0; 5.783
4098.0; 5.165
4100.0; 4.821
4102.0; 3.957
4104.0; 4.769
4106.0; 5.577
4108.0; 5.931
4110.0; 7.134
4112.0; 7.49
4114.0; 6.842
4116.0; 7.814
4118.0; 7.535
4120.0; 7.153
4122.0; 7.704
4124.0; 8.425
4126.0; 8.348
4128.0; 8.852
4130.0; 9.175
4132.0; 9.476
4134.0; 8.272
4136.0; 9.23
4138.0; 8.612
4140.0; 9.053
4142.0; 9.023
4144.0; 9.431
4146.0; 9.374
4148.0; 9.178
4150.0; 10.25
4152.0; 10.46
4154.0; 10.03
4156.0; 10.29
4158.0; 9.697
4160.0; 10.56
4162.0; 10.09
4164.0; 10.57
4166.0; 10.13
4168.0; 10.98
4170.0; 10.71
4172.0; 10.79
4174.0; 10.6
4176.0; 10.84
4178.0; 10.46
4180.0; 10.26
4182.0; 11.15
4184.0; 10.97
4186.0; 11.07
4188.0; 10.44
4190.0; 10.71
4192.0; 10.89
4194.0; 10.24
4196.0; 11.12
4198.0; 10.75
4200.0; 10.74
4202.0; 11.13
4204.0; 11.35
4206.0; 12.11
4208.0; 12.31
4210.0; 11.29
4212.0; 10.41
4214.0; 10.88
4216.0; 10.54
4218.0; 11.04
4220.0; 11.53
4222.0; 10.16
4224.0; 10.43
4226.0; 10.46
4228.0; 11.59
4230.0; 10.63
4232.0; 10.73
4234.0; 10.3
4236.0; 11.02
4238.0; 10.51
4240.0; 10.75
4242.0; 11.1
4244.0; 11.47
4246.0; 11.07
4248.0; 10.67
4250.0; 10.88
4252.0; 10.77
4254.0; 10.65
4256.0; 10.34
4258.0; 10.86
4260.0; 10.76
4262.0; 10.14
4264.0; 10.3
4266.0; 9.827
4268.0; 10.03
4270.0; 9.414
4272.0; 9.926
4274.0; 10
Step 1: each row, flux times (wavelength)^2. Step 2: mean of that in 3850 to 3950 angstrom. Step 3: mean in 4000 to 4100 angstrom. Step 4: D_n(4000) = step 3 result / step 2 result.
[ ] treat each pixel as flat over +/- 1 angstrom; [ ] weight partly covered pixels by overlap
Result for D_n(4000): 1.1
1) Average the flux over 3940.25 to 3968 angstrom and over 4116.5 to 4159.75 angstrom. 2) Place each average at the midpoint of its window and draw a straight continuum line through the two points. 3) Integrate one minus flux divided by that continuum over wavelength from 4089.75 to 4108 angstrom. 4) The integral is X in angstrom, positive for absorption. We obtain 7.1 angstrom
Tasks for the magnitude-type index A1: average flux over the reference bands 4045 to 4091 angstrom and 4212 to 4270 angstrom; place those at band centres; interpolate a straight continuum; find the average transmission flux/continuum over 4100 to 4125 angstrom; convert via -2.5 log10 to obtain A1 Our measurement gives 0.41 mag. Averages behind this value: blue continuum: 9.25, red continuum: 10.7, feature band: 6.62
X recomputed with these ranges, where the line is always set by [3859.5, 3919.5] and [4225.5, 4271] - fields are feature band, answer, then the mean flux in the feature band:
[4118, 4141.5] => 3.4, 8.54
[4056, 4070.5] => -0.2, 9.7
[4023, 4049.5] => -3.9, 10.8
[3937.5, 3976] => 4.4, 7.98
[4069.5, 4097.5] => 5.6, 7.77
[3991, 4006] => -0.6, 9.61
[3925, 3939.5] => -1.5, 9.81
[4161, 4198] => -1.5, 10.7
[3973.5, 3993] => 2.7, 7.89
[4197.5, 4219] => -1.5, 11.2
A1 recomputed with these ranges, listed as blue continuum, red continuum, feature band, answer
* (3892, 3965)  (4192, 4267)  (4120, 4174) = 0.092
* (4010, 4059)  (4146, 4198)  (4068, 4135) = 0.384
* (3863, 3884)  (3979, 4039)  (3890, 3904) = 0.067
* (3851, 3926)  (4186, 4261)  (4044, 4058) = -0.071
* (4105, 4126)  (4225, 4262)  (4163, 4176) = -0.216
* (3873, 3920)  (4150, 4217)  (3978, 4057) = -0.063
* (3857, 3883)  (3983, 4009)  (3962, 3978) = 0.415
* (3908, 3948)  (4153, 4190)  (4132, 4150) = 0.148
